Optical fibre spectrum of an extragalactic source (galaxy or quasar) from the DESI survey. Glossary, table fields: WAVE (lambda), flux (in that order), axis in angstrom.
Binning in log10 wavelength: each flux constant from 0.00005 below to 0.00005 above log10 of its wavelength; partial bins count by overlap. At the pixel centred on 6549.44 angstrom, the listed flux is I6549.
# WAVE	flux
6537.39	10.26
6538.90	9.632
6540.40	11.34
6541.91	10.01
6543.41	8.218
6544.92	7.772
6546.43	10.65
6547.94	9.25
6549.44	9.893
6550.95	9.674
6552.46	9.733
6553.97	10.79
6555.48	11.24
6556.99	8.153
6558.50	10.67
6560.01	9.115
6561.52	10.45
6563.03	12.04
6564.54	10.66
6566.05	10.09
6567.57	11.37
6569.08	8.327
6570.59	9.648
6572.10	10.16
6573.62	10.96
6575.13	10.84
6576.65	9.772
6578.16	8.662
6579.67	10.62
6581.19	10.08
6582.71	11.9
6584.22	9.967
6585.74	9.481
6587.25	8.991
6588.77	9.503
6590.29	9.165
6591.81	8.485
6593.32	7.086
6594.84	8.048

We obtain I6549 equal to 9.893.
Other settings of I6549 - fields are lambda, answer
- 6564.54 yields 10.66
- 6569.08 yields 8.327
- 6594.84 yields 8.048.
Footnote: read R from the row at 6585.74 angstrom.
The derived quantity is 9.481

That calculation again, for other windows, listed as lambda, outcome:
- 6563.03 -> 12.04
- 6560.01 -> 9.115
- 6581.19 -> 10.08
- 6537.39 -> 10.26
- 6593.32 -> 7.086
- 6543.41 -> 8.218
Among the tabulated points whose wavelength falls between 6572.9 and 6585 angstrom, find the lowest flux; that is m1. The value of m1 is 8.662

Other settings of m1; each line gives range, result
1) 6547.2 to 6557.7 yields 8.153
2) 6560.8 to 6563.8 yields 10.45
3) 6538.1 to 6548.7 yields 7.772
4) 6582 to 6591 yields 8.991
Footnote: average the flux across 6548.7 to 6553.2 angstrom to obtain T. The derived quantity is 9.76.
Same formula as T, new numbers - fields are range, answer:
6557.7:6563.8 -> 10.6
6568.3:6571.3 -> 9.01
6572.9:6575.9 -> 10.9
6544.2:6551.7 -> 9.46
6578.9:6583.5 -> 10.9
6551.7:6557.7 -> 9.99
